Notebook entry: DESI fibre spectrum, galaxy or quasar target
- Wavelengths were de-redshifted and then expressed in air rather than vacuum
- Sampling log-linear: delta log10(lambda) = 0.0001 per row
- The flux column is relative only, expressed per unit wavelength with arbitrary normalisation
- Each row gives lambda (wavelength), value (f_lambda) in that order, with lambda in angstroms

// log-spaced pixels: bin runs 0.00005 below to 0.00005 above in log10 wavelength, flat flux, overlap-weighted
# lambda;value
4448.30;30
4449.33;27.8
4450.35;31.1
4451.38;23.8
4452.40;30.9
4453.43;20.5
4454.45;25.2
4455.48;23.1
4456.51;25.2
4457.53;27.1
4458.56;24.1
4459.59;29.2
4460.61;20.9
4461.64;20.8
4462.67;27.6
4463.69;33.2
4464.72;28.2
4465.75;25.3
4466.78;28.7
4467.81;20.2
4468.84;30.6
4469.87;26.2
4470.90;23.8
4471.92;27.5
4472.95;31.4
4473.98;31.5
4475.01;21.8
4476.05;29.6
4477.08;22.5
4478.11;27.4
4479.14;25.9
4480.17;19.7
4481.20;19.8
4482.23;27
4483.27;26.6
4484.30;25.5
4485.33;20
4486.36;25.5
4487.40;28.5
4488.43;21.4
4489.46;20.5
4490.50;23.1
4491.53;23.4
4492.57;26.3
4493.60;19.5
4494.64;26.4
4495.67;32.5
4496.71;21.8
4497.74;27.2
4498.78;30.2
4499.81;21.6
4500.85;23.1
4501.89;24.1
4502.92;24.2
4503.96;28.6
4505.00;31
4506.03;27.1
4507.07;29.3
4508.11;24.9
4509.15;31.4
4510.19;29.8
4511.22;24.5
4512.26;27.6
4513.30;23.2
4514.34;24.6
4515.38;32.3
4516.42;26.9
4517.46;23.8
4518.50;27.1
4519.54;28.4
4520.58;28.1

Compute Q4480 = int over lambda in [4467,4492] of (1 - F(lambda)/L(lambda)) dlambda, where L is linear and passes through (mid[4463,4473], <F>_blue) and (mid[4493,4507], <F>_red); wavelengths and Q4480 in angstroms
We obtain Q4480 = 1.7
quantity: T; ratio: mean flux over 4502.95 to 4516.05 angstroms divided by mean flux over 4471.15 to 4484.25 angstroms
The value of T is 1.07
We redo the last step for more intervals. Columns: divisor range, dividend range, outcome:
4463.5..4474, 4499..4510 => 0.97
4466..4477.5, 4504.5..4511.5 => 1.07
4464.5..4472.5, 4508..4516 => 1.04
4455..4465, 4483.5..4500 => 0.95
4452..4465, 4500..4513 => 1.05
